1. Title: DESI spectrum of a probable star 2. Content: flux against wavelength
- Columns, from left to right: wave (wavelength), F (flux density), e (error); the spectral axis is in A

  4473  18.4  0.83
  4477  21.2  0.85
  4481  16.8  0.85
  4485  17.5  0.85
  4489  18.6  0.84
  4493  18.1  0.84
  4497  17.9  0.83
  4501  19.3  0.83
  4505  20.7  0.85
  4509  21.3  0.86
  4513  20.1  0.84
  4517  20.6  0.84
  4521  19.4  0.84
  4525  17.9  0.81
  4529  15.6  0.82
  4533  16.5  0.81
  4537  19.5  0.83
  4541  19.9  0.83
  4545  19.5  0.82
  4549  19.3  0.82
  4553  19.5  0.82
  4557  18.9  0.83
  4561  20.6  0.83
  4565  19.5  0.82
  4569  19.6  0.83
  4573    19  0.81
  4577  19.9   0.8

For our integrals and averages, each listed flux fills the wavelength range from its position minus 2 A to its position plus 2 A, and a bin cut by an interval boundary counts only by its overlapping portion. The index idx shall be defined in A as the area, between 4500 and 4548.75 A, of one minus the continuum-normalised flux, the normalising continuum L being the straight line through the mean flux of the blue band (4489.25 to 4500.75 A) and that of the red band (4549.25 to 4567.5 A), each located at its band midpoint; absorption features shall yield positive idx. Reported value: -0.8 A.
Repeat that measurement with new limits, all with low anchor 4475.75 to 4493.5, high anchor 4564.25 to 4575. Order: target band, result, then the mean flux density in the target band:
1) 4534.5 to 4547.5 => -0.33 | 19.5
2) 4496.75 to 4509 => -0.83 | 19.8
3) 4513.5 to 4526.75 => -0.46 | 19.4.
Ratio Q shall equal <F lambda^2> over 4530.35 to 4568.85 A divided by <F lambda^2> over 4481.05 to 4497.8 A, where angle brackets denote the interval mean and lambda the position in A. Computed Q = 1.10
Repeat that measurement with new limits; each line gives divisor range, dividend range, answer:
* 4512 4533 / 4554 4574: 1.08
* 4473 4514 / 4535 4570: 1.05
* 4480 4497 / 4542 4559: 1.11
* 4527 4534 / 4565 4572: 1.24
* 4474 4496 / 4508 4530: 1.06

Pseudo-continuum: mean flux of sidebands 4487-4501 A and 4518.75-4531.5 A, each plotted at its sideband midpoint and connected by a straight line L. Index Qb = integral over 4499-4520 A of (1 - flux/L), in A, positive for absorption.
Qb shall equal -2.7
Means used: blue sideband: 18.4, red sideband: 17.6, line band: 20.4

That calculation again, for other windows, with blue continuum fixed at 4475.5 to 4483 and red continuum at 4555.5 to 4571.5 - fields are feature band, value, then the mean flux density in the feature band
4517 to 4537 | 1.46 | 17.9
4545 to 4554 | 0.05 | 19.4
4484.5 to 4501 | 0.66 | 18.2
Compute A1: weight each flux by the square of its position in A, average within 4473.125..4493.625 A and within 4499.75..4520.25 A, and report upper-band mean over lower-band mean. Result 1.1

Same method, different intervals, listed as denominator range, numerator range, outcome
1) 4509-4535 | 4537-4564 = 1.07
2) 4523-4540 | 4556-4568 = 1.14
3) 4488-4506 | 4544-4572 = 1.07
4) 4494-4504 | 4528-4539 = 0.94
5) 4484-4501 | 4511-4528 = 1.07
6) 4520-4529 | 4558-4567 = 1.13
